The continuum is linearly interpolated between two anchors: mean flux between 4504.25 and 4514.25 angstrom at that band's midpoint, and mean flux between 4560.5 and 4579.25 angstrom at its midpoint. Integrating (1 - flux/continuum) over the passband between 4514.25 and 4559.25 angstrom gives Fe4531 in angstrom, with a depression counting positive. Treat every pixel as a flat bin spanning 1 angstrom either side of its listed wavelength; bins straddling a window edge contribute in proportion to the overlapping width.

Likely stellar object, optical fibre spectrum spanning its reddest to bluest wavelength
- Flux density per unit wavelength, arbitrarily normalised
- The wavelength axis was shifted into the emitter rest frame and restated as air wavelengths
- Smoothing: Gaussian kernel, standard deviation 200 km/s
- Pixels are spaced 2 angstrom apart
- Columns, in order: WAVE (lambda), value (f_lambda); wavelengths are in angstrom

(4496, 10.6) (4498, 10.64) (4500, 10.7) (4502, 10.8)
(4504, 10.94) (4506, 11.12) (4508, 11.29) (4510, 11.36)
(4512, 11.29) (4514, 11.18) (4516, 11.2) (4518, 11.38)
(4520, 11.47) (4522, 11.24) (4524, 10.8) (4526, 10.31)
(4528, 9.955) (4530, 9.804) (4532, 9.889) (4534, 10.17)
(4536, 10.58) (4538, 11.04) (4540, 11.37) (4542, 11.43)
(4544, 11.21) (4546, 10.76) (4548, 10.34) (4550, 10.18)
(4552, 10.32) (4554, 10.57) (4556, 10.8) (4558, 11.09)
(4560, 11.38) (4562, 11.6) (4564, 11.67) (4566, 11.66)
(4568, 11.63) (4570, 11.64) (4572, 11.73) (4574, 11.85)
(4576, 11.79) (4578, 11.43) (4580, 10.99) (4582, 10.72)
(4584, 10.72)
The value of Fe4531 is 2.7 angstrom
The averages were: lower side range 11.2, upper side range 11.7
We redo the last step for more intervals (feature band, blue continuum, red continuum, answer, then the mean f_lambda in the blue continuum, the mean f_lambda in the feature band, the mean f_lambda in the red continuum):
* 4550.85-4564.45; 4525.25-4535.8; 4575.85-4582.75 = -0.4 angstrom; 10.1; 11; 11.2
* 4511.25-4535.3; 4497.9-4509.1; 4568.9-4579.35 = 0.9 angstrom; 10.9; 10.7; 11.7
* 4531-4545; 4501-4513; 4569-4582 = 0.6 angstrom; 11.1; 10.8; 11.5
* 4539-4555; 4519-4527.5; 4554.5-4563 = 0.4 angstrom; 10.9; 10.8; 11.2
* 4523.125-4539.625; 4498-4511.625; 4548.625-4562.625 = 0.8 angstrom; 11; 10.4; 10.8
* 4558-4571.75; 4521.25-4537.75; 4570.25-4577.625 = -0.1 angstrom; 10.4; 11.6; 11.7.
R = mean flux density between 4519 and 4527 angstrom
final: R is 11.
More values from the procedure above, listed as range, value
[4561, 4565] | 11.6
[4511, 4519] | 11.3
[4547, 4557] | 10.4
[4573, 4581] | 11.5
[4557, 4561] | 11.2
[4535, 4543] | 11.1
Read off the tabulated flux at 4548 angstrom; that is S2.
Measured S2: 10.34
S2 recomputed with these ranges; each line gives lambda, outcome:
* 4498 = 10.64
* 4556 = 10.8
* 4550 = 10.18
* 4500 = 10.7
